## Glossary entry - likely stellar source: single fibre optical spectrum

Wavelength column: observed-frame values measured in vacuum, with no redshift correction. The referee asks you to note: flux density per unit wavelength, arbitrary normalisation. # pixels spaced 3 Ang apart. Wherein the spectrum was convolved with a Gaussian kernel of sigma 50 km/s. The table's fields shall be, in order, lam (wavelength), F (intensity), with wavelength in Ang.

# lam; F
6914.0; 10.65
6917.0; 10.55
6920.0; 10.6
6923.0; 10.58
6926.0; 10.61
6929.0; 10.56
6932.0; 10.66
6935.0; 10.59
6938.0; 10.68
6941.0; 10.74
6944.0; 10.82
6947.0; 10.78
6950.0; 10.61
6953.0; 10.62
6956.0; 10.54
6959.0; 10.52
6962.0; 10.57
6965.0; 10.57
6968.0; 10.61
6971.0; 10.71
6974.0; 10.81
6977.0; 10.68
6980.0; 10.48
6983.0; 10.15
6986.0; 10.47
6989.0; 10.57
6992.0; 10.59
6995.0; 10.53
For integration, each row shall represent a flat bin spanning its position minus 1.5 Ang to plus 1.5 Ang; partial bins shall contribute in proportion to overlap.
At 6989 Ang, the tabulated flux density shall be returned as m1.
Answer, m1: 10.57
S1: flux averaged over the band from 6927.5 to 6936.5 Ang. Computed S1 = 10.6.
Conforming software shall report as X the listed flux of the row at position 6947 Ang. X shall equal 10.78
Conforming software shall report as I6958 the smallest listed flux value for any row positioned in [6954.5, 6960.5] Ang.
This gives 10.52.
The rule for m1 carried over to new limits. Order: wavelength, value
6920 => 10.6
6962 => 10.57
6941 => 10.74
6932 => 10.66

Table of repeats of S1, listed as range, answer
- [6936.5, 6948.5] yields 10.8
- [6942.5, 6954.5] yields 10.7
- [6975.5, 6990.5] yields 10.5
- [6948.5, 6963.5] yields 10.6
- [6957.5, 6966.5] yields 10.6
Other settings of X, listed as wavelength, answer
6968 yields 10.61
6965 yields 10.57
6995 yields 10.53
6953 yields 10.62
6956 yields 10.54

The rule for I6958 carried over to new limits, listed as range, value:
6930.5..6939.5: 10.59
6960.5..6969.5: 10.57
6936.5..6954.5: 10.61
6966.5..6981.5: 10.48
